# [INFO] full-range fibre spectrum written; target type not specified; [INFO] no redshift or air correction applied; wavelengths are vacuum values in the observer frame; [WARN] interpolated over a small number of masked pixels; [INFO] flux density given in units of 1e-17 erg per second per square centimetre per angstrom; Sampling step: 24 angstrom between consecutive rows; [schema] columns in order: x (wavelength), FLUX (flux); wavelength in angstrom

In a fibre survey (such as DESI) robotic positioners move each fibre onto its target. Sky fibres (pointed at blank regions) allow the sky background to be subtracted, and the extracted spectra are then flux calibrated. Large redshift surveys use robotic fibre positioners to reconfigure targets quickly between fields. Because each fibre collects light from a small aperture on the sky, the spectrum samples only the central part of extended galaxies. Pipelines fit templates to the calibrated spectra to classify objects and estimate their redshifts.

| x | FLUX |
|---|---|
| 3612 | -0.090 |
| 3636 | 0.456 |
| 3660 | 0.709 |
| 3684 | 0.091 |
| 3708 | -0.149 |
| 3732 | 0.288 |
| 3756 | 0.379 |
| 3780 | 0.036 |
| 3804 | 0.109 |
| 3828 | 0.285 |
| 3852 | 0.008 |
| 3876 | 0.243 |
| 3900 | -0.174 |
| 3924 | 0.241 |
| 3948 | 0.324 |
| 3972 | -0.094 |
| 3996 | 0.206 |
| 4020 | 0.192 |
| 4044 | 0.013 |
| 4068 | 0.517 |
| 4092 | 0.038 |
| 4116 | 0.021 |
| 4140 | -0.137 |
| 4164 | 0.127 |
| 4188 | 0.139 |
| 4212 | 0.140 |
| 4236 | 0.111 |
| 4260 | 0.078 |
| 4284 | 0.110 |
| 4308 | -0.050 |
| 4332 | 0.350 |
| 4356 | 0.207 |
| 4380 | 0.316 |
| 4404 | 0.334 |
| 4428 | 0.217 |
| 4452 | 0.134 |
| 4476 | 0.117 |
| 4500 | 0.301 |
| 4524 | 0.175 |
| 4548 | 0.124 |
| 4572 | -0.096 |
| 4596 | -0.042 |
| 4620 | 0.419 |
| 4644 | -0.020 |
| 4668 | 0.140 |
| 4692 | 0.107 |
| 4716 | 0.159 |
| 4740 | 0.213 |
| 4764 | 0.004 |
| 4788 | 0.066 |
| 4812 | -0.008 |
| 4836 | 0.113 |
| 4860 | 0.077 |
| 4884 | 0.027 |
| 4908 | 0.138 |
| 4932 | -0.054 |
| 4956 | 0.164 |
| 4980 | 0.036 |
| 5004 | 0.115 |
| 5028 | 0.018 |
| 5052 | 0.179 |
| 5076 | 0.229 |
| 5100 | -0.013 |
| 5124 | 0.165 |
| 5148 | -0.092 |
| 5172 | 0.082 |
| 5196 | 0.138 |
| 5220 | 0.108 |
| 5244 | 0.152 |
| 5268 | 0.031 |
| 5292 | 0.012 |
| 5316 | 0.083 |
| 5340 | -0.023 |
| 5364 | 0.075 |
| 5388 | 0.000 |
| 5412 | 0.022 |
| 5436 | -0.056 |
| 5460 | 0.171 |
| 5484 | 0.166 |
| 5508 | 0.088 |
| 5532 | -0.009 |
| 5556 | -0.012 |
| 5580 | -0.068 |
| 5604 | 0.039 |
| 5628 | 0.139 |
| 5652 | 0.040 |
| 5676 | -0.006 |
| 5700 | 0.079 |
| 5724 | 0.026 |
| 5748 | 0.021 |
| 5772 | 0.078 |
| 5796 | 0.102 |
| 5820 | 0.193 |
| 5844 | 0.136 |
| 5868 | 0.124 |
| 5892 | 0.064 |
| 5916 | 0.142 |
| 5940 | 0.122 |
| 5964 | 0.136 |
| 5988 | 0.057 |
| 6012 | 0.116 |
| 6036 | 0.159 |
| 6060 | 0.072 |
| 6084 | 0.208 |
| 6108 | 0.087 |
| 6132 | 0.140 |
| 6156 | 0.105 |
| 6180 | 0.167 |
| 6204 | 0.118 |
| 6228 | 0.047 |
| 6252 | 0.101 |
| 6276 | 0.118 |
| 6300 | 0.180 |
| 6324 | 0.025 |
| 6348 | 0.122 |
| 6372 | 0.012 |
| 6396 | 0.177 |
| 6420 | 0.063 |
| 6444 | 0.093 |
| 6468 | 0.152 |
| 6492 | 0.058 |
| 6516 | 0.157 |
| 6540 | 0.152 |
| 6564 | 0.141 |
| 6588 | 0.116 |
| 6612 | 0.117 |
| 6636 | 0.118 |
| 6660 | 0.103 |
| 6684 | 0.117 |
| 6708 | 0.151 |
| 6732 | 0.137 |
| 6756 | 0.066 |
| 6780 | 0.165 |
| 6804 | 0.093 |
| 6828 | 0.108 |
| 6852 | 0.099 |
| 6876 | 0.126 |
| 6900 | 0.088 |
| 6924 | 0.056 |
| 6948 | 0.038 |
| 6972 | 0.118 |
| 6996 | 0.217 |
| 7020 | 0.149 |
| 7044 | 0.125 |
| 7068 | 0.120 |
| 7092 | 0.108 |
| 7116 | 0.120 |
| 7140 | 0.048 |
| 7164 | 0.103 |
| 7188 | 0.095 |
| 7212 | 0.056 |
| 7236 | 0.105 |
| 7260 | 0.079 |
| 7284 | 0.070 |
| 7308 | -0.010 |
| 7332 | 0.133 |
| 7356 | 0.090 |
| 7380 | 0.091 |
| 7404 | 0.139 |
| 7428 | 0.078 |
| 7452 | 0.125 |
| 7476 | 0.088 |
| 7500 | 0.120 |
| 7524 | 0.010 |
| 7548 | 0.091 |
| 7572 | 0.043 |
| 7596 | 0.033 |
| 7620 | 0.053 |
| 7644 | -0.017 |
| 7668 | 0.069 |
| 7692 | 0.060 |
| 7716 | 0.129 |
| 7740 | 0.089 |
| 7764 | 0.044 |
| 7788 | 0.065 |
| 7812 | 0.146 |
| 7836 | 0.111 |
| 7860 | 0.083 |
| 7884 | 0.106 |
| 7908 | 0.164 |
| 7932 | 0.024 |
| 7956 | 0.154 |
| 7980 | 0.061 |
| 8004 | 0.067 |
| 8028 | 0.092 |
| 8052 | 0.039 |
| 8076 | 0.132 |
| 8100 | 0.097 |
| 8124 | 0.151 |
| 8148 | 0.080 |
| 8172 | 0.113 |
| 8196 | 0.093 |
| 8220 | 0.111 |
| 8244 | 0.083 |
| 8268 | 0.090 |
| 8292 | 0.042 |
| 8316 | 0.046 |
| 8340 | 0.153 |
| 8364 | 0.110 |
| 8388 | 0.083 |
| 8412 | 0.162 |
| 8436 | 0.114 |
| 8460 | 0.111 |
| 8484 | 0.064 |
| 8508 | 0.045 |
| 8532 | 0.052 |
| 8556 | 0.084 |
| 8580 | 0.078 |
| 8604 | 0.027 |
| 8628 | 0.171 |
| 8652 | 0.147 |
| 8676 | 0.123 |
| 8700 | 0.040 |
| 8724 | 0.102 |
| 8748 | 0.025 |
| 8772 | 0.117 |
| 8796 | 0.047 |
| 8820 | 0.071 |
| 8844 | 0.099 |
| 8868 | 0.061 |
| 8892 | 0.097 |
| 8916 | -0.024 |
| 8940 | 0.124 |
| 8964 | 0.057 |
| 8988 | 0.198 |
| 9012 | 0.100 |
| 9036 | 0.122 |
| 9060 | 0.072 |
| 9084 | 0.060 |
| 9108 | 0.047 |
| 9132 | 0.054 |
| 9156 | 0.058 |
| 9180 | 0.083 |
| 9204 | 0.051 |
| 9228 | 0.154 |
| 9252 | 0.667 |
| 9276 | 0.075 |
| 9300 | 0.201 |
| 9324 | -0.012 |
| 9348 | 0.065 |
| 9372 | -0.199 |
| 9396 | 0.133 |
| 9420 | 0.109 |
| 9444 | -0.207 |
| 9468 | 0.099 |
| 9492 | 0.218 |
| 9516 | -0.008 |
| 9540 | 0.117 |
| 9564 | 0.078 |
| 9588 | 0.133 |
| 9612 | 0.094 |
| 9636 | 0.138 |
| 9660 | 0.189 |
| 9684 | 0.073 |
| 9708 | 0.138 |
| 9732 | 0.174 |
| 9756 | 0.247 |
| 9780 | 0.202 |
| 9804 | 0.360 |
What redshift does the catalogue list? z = 1.481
